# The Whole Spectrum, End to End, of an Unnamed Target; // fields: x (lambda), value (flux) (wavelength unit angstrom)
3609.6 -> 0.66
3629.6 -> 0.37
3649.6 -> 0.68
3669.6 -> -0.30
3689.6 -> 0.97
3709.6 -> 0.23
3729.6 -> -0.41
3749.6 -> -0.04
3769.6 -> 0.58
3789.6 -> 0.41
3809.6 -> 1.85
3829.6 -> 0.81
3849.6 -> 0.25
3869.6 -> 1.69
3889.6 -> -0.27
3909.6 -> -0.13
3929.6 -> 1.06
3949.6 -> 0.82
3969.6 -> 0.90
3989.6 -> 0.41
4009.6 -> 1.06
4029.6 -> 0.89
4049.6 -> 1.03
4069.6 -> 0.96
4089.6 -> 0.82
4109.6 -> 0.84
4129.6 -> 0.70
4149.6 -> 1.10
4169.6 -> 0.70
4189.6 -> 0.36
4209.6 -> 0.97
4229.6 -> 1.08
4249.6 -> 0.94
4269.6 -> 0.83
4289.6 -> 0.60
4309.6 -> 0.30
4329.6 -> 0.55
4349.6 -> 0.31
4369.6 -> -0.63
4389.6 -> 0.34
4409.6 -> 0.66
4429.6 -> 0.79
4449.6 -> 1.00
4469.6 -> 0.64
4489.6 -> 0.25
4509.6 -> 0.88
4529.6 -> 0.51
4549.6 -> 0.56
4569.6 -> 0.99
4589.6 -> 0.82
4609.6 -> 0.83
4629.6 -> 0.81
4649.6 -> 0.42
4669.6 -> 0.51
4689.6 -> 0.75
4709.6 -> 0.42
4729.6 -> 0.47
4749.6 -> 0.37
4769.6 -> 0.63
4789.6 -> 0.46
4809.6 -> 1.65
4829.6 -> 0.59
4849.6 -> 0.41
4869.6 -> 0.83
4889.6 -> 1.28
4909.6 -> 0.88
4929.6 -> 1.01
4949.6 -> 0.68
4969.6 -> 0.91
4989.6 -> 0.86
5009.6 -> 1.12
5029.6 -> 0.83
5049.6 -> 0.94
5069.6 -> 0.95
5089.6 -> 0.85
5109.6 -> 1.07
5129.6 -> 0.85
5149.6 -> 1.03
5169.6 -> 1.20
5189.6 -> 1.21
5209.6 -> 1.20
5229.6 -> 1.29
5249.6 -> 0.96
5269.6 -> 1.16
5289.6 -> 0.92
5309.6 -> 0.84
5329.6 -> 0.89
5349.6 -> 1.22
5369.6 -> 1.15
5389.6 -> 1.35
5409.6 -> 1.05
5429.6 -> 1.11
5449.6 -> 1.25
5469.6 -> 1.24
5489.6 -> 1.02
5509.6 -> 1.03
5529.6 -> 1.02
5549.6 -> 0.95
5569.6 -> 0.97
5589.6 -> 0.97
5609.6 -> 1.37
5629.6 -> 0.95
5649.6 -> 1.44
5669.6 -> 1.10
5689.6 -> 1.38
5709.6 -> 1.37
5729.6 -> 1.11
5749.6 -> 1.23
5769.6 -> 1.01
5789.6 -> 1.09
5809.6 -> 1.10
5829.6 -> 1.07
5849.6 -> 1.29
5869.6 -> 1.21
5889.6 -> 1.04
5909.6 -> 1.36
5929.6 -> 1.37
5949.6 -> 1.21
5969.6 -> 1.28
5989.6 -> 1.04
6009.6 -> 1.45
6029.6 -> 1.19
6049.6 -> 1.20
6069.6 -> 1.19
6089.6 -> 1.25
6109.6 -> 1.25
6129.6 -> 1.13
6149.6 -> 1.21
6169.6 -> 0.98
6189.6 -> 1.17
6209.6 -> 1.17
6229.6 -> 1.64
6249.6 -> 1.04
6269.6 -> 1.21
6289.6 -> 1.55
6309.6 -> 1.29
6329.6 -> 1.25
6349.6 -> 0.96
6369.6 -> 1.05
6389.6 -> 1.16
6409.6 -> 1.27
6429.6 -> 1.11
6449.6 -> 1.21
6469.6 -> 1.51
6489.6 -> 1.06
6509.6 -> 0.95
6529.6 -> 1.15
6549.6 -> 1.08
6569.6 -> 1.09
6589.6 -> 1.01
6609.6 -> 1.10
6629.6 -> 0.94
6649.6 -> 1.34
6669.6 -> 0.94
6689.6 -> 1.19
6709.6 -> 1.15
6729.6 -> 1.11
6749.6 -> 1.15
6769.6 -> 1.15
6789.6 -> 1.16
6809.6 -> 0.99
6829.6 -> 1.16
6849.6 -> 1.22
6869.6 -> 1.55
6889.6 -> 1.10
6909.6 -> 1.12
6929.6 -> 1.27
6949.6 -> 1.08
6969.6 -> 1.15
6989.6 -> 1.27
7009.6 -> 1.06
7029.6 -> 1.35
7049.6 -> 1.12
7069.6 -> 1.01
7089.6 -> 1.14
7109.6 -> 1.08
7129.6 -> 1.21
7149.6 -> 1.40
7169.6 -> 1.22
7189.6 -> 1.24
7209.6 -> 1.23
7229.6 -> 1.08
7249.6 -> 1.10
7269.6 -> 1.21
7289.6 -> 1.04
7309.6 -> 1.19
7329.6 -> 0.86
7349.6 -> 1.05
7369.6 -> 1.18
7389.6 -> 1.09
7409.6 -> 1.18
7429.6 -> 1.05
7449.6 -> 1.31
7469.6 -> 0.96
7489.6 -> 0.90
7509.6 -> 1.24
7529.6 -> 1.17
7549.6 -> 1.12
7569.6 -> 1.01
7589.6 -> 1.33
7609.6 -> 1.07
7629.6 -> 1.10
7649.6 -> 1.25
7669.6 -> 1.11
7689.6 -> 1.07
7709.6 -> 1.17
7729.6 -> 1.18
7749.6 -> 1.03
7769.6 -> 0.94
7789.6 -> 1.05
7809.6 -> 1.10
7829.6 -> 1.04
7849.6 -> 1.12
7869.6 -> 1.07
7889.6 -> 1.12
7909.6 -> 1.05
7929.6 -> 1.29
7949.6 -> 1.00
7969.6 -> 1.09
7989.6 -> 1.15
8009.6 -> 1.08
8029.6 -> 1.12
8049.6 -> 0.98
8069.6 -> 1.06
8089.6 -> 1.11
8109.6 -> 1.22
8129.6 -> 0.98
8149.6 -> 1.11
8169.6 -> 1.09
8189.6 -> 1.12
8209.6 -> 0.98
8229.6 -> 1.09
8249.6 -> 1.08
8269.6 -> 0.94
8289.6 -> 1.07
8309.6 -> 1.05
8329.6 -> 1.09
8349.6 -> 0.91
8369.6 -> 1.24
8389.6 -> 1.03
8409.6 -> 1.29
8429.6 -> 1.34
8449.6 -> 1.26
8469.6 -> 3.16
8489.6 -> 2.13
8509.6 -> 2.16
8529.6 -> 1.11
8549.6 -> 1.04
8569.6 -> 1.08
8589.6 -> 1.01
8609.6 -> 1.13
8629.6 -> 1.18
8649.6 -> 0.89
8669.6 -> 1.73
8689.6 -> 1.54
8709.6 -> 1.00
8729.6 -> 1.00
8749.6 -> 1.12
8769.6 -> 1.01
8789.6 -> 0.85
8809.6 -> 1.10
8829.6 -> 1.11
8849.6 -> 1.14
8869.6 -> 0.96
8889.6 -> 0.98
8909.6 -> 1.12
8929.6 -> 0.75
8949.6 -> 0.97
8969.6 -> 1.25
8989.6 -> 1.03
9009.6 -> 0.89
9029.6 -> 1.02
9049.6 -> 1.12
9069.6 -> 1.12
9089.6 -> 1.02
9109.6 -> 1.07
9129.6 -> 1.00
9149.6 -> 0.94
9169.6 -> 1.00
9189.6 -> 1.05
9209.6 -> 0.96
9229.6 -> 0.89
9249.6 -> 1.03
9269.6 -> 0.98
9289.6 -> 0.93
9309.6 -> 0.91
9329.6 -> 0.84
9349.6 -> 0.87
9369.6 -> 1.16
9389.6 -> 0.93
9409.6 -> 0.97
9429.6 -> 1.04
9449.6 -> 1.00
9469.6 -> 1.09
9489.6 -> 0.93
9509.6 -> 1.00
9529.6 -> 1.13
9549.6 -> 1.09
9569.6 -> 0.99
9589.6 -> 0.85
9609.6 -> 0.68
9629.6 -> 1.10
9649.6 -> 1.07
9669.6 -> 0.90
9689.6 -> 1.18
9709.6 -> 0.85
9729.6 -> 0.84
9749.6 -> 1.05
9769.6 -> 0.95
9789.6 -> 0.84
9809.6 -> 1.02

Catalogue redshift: 0.29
